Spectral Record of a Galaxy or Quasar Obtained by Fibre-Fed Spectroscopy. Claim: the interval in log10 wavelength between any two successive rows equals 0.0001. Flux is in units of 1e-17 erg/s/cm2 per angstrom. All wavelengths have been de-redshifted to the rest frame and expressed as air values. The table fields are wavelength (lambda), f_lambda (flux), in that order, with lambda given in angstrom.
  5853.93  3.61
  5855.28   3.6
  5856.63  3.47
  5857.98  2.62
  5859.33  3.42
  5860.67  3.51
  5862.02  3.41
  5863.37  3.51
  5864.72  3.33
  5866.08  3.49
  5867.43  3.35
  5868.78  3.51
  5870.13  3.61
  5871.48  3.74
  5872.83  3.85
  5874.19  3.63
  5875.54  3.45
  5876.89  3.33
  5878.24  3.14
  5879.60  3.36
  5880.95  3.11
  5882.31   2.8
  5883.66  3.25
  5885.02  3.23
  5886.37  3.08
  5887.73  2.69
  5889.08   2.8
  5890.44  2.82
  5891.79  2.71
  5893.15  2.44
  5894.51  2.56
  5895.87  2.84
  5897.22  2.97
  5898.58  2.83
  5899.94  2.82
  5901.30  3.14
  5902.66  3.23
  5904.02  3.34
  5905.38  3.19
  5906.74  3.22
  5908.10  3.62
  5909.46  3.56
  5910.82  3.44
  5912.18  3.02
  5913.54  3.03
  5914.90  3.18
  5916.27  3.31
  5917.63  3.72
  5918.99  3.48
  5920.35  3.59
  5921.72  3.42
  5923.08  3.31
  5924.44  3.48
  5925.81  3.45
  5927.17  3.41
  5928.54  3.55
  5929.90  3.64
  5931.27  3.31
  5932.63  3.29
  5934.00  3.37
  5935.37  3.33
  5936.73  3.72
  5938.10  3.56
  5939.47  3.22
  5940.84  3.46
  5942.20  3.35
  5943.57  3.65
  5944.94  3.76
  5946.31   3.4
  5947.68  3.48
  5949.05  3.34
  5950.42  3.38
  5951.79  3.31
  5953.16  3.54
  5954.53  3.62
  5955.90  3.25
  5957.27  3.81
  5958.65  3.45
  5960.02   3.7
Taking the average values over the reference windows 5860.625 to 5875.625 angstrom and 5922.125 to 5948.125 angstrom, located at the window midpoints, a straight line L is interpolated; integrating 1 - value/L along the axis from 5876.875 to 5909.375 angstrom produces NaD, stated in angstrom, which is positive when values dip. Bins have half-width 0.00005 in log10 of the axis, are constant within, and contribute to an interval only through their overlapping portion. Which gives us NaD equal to 4.46 angstrom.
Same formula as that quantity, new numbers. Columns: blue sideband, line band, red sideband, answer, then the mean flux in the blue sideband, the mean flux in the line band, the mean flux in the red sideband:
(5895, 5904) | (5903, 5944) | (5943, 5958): -2.2 angstrom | 2.99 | 3.4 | 3.5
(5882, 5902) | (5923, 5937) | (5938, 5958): -0.7 angstrom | 2.87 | 3.44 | 3.47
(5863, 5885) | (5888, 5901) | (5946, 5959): 2.5 angstrom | 3.4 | 2.76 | 3.46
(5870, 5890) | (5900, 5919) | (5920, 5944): 0.4 angstrom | 3.26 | 3.3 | 3.45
